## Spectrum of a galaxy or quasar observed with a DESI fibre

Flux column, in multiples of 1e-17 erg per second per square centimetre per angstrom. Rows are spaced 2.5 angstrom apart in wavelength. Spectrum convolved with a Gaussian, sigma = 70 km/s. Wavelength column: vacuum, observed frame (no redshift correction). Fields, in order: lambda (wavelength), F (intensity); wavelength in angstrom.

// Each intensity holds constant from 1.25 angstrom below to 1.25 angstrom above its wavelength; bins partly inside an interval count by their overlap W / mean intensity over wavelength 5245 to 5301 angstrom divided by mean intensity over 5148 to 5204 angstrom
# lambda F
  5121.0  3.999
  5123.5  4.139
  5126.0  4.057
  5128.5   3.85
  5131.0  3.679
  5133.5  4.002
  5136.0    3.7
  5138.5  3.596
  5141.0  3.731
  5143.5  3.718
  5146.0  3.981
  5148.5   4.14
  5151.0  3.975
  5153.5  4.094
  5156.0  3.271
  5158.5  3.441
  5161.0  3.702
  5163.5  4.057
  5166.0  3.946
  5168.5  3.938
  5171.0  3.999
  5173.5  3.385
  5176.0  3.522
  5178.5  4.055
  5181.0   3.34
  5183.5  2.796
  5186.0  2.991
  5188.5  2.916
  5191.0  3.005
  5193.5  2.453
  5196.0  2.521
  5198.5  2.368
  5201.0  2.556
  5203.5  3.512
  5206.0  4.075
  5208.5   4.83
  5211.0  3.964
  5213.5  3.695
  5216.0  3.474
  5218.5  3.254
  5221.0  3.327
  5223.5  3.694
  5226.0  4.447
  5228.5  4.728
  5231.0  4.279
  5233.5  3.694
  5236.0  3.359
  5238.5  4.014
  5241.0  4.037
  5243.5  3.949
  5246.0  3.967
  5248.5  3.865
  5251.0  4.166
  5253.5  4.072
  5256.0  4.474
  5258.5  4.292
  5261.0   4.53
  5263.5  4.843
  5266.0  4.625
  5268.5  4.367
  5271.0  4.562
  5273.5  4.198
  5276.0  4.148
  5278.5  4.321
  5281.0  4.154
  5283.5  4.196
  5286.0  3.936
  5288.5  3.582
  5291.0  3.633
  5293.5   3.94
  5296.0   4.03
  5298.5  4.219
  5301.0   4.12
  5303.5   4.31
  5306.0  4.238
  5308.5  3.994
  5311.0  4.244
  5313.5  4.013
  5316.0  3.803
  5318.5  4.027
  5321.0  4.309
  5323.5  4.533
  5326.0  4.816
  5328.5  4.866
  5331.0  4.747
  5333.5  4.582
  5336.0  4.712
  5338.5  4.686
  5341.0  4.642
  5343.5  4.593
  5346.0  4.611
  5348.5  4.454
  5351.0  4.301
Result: 1.24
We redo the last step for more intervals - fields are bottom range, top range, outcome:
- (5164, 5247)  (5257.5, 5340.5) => 1.20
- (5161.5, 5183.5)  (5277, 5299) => 1.07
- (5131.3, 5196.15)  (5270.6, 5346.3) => 1.20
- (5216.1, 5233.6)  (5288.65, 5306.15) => 1.03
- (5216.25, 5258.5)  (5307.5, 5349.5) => 1.13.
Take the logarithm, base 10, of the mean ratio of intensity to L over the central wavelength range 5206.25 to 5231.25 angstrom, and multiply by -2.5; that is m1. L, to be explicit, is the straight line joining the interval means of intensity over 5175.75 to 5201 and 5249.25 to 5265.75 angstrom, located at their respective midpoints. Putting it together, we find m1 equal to -0.11 mag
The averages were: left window 2.95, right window 4.39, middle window 3.96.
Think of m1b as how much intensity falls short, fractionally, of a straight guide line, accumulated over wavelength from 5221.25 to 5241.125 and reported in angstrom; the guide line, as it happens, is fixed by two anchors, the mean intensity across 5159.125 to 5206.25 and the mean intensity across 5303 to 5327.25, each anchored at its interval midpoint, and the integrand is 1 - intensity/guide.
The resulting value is -1.9 angstrom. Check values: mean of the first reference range 3.31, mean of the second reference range 4.23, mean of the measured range 4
